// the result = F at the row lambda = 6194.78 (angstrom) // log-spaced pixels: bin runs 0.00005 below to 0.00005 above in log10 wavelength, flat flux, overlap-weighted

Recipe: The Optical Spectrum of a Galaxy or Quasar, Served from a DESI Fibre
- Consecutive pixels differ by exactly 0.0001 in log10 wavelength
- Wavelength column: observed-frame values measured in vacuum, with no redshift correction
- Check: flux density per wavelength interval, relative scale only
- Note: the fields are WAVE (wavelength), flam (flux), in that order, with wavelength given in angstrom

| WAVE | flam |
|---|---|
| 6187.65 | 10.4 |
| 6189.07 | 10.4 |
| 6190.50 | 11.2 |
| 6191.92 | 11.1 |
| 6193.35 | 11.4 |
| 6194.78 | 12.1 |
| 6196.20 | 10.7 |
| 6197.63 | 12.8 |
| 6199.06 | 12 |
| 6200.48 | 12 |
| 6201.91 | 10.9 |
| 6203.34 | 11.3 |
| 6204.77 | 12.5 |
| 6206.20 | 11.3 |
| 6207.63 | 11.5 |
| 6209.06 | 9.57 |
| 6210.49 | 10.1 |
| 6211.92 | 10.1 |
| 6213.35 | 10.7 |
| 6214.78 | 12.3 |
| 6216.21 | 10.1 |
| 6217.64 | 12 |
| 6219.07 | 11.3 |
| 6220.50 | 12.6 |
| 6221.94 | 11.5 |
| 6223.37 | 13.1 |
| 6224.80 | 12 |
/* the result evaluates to 12.1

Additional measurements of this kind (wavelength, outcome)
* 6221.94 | 11.5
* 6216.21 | 10.1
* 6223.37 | 13.1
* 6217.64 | 12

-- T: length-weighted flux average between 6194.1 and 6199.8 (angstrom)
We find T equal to 11.9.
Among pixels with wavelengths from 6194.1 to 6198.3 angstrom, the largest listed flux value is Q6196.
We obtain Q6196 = 12.8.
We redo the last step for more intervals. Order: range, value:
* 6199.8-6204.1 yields 12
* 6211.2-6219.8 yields 12.3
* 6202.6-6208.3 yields 12.5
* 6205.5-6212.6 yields 11.5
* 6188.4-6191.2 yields 11.2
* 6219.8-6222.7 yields 12.6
